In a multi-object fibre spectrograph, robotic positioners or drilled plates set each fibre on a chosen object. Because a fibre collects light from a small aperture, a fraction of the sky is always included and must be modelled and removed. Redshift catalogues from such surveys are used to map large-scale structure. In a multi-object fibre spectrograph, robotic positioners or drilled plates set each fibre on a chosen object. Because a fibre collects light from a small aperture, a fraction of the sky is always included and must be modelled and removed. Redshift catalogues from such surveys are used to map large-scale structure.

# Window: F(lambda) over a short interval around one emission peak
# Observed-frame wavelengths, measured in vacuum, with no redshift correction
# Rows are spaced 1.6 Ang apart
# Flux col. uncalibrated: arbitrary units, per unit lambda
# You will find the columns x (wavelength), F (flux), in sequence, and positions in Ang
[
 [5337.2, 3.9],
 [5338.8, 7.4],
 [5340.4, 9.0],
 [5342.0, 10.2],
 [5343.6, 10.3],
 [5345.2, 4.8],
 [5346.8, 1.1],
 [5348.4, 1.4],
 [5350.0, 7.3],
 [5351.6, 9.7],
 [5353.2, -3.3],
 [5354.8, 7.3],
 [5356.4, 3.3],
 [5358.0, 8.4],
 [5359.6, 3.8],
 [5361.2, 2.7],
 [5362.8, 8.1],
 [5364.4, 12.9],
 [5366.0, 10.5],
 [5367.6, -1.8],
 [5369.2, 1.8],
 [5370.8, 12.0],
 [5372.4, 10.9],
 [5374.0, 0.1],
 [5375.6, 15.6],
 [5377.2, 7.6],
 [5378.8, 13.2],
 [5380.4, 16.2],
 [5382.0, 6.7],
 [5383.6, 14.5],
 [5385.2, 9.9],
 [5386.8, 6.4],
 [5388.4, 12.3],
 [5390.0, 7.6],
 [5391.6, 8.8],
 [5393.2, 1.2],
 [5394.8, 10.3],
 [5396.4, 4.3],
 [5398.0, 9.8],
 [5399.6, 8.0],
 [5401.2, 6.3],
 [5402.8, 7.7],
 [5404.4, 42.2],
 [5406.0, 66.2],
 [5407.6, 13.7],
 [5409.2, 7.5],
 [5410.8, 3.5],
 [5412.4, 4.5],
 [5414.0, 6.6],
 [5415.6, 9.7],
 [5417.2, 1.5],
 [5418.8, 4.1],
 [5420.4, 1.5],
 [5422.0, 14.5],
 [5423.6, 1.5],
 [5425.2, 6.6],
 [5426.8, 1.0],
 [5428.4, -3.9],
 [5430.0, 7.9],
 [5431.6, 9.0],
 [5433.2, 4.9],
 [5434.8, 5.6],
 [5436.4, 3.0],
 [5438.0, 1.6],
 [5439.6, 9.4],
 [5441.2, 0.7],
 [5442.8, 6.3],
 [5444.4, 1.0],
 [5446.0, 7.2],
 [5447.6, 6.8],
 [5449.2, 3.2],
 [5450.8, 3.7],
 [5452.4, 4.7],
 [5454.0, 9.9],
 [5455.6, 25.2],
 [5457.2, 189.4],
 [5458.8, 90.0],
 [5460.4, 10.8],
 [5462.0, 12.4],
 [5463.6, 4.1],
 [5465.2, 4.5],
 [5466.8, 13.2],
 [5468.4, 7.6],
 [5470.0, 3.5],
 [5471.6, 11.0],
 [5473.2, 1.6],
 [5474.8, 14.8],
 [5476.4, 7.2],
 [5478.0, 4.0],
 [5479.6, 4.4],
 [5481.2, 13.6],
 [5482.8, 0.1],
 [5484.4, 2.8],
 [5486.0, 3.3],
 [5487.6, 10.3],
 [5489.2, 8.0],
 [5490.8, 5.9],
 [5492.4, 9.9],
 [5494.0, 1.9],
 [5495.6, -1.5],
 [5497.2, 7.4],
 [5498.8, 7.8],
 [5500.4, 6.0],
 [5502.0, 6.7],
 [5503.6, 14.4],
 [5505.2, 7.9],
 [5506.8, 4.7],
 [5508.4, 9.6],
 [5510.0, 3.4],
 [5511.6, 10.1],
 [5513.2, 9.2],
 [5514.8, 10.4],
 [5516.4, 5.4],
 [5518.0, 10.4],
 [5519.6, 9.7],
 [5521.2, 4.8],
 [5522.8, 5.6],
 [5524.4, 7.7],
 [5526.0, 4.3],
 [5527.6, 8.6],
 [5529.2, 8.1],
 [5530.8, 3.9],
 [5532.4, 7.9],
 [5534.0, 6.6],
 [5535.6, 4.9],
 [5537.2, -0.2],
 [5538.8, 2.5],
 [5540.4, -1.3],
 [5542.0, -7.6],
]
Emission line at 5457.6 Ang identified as [O III] 5007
